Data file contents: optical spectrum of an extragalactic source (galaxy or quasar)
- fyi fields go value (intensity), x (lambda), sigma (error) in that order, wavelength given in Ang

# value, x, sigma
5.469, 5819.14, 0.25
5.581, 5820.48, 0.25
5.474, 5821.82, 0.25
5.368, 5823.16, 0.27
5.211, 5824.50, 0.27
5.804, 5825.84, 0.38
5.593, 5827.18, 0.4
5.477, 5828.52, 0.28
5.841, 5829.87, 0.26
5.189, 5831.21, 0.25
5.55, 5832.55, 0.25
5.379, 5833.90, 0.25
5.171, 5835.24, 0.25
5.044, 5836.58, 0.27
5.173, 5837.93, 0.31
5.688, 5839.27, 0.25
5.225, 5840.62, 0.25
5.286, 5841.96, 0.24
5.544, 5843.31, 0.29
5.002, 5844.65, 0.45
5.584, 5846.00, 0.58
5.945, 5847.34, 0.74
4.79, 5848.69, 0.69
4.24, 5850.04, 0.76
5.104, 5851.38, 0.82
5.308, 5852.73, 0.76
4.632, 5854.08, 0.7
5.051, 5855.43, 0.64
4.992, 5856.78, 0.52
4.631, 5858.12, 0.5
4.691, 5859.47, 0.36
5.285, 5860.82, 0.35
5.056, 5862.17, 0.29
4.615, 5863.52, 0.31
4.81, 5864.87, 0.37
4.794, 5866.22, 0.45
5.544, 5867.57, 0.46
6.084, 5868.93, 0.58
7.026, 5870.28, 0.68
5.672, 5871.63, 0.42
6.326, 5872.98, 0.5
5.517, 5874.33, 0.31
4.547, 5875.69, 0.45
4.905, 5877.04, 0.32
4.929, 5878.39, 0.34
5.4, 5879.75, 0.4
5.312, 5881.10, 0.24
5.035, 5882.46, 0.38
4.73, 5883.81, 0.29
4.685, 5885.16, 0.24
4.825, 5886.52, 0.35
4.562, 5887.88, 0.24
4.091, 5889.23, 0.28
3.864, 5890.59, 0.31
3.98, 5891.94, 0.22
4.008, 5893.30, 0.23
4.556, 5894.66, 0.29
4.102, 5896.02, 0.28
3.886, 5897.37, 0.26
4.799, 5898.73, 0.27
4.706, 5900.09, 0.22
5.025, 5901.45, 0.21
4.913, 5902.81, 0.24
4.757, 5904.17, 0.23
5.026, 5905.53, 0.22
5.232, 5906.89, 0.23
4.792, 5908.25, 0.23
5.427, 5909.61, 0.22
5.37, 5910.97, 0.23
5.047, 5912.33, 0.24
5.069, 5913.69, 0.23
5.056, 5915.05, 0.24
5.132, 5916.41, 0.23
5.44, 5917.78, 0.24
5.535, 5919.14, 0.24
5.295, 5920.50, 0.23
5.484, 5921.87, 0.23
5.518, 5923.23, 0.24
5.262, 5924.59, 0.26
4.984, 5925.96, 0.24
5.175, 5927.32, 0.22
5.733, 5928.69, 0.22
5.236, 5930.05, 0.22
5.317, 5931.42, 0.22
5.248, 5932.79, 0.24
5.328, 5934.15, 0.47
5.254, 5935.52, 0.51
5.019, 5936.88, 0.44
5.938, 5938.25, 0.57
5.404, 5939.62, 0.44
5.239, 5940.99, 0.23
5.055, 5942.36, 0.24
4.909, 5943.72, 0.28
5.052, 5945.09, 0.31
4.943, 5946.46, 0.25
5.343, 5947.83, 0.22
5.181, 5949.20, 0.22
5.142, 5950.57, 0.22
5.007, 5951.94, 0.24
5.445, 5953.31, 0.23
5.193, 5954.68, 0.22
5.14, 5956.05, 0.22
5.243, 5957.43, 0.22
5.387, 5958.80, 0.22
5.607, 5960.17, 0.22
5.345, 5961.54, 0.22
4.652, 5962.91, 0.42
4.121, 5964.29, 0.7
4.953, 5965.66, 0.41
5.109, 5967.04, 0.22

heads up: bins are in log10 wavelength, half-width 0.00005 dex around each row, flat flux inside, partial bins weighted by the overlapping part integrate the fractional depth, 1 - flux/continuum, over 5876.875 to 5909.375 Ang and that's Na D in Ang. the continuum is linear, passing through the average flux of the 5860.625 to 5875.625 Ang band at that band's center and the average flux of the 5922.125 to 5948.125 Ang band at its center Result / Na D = 4.4 Ang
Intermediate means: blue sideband 5.49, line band 4.68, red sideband 5.26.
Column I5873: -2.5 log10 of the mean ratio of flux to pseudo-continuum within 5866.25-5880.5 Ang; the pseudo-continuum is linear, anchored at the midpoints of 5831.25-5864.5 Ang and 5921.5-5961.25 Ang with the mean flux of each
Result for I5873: -0.08 mag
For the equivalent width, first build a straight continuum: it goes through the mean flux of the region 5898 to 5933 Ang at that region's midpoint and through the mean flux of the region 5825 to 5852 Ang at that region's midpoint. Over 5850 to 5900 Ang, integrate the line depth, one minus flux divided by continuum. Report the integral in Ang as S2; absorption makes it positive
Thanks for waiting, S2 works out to 3.3 Ang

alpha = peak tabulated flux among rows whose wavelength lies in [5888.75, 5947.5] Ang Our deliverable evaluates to 5.938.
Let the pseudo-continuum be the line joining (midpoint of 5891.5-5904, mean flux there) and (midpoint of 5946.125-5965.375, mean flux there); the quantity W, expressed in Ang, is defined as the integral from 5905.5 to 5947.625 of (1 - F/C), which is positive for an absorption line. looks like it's -4.1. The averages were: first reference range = 4.46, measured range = 5.25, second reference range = 5.12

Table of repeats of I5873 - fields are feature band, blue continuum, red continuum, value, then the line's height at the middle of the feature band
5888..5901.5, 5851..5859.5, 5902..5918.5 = 0.18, 5.06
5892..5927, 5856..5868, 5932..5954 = 0.03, 5.1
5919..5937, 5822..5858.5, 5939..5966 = -0.03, 5.15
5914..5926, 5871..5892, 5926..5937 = -0.02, 5.2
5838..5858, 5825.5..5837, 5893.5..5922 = 0.04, 5.34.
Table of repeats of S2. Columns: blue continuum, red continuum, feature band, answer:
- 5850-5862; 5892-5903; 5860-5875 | -2.3 Ang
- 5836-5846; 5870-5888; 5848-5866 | 1.4 Ang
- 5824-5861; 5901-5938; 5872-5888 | 0.4 Ang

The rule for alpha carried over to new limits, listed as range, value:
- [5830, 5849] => 5.945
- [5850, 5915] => 7.026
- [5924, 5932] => 5.733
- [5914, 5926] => 5.535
